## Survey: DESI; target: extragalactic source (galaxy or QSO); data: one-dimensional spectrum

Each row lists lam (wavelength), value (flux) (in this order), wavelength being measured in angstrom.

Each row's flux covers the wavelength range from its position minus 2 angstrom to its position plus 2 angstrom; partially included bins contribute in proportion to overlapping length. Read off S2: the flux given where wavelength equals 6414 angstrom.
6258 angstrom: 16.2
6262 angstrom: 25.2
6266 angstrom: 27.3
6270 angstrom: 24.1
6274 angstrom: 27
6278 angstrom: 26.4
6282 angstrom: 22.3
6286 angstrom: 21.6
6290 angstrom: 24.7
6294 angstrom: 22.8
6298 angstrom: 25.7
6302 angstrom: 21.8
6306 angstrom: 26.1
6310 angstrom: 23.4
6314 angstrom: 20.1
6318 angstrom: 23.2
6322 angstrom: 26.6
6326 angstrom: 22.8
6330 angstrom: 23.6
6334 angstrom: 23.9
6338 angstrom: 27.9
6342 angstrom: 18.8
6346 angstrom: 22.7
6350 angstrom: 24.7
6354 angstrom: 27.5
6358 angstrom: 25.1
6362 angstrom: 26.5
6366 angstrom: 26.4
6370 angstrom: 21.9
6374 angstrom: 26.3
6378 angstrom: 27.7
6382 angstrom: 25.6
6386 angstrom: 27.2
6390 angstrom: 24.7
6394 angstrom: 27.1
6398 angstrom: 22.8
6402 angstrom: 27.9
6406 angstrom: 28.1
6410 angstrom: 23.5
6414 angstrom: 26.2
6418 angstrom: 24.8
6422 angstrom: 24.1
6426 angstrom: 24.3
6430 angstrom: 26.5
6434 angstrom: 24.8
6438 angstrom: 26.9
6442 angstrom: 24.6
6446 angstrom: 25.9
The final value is 26.2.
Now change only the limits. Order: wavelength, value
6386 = 27.2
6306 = 26.1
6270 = 24.1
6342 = 18.8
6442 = 24.6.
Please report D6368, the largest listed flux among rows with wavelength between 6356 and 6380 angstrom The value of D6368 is 27.7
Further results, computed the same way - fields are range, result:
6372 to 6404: 27.9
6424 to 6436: 26.5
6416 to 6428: 24.8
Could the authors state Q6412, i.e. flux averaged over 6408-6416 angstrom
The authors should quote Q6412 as 24.9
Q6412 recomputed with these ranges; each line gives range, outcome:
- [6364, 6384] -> 25.6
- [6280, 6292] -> 22.9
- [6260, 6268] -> 26.2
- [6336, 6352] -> 23.5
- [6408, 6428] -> 24.6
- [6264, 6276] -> 26.1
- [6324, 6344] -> 23.4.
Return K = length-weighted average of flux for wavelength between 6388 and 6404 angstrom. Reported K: 25.6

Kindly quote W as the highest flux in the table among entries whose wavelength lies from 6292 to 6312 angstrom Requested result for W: 26.1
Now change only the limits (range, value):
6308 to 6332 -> 26.6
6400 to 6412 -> 28.1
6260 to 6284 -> 27.3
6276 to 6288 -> 26.4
